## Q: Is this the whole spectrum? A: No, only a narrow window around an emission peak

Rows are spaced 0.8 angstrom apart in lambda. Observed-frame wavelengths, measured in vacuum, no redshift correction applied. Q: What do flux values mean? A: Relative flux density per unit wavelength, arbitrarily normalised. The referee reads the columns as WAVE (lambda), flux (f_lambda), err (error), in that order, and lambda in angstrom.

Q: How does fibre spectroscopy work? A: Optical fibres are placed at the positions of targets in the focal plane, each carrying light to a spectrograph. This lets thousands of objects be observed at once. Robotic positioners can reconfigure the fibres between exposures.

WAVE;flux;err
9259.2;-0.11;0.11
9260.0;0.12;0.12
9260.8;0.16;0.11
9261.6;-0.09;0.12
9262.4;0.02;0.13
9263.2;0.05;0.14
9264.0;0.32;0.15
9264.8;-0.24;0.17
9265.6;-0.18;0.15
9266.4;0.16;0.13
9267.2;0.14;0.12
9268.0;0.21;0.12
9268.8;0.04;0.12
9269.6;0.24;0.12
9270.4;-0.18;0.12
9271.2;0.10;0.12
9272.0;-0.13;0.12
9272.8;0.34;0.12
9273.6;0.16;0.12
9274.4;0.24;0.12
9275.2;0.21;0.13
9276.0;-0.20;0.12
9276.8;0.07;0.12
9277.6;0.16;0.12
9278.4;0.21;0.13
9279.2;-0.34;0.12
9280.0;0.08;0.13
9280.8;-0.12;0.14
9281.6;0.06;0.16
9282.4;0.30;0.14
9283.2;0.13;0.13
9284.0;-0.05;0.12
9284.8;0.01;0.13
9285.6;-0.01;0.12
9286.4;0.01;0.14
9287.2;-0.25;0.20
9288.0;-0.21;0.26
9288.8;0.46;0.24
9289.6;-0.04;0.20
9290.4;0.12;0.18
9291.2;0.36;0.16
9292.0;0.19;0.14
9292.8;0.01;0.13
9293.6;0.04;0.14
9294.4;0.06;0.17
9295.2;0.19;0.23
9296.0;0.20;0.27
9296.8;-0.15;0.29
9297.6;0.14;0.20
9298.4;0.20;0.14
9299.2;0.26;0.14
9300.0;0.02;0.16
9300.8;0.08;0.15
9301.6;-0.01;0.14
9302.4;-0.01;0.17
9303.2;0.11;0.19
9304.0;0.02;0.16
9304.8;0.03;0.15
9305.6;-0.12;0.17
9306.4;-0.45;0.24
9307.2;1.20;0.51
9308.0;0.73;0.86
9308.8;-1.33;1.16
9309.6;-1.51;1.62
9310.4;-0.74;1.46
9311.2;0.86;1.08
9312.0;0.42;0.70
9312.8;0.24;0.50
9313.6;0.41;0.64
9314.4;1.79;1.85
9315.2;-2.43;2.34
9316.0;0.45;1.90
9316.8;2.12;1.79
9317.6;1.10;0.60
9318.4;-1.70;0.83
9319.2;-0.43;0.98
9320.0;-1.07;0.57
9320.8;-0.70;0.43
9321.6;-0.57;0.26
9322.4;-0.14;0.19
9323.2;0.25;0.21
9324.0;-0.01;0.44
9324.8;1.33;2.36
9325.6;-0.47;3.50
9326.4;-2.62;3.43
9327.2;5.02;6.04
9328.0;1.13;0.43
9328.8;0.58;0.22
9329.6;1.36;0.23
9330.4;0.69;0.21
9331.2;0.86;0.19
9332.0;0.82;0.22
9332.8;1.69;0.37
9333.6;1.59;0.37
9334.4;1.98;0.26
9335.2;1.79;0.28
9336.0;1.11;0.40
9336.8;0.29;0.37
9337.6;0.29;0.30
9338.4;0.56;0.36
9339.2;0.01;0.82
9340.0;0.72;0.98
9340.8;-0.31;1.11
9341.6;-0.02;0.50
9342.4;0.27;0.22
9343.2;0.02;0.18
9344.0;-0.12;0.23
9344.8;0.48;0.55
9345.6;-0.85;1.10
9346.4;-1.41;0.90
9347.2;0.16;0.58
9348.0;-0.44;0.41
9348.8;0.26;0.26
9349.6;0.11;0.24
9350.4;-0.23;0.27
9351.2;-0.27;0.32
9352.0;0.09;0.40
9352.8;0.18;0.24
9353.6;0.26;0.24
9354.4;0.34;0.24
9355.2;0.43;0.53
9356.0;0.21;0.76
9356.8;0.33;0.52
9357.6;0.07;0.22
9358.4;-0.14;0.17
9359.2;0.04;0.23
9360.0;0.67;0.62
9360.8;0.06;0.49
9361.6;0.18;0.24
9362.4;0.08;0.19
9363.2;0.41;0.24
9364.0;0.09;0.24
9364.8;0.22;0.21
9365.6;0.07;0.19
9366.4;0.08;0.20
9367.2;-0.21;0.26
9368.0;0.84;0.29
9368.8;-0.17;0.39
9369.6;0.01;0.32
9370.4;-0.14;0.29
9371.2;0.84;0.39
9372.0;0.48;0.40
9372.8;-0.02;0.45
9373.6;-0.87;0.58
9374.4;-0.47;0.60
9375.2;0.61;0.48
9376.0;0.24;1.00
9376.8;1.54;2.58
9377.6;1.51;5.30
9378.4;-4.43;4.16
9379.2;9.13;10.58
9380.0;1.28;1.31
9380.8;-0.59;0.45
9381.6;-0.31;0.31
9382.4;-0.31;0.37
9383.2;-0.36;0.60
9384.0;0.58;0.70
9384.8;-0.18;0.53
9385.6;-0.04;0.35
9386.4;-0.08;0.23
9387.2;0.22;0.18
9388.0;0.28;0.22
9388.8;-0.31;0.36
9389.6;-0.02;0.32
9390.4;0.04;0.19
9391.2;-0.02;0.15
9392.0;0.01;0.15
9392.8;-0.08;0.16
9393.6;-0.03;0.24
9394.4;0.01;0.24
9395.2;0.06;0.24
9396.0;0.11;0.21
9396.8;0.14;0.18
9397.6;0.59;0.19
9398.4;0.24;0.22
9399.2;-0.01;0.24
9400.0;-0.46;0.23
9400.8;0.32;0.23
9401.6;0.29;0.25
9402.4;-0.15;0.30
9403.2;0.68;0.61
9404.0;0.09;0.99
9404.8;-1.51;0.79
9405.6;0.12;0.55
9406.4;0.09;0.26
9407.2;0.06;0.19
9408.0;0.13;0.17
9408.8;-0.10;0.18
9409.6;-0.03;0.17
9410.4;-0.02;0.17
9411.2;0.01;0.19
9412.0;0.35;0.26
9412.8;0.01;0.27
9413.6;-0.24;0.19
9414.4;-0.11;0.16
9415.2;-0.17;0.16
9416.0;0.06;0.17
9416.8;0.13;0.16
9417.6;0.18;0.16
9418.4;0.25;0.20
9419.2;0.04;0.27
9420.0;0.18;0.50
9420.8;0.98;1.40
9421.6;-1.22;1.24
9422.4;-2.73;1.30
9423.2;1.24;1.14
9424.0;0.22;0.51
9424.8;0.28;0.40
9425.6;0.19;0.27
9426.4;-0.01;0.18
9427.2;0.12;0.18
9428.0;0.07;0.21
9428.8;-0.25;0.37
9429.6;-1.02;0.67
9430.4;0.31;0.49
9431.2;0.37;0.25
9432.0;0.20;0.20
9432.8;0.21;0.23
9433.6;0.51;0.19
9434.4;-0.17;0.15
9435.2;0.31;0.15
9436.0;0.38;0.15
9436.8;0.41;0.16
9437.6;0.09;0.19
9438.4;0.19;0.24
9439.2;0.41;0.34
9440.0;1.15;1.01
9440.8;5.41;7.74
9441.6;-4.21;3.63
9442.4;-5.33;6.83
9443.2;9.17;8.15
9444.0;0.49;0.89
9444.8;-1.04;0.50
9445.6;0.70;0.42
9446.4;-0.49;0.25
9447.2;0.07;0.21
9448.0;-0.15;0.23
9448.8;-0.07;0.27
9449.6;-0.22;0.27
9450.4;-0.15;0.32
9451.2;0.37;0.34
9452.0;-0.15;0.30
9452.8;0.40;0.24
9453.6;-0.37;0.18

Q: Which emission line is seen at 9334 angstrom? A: [O II]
